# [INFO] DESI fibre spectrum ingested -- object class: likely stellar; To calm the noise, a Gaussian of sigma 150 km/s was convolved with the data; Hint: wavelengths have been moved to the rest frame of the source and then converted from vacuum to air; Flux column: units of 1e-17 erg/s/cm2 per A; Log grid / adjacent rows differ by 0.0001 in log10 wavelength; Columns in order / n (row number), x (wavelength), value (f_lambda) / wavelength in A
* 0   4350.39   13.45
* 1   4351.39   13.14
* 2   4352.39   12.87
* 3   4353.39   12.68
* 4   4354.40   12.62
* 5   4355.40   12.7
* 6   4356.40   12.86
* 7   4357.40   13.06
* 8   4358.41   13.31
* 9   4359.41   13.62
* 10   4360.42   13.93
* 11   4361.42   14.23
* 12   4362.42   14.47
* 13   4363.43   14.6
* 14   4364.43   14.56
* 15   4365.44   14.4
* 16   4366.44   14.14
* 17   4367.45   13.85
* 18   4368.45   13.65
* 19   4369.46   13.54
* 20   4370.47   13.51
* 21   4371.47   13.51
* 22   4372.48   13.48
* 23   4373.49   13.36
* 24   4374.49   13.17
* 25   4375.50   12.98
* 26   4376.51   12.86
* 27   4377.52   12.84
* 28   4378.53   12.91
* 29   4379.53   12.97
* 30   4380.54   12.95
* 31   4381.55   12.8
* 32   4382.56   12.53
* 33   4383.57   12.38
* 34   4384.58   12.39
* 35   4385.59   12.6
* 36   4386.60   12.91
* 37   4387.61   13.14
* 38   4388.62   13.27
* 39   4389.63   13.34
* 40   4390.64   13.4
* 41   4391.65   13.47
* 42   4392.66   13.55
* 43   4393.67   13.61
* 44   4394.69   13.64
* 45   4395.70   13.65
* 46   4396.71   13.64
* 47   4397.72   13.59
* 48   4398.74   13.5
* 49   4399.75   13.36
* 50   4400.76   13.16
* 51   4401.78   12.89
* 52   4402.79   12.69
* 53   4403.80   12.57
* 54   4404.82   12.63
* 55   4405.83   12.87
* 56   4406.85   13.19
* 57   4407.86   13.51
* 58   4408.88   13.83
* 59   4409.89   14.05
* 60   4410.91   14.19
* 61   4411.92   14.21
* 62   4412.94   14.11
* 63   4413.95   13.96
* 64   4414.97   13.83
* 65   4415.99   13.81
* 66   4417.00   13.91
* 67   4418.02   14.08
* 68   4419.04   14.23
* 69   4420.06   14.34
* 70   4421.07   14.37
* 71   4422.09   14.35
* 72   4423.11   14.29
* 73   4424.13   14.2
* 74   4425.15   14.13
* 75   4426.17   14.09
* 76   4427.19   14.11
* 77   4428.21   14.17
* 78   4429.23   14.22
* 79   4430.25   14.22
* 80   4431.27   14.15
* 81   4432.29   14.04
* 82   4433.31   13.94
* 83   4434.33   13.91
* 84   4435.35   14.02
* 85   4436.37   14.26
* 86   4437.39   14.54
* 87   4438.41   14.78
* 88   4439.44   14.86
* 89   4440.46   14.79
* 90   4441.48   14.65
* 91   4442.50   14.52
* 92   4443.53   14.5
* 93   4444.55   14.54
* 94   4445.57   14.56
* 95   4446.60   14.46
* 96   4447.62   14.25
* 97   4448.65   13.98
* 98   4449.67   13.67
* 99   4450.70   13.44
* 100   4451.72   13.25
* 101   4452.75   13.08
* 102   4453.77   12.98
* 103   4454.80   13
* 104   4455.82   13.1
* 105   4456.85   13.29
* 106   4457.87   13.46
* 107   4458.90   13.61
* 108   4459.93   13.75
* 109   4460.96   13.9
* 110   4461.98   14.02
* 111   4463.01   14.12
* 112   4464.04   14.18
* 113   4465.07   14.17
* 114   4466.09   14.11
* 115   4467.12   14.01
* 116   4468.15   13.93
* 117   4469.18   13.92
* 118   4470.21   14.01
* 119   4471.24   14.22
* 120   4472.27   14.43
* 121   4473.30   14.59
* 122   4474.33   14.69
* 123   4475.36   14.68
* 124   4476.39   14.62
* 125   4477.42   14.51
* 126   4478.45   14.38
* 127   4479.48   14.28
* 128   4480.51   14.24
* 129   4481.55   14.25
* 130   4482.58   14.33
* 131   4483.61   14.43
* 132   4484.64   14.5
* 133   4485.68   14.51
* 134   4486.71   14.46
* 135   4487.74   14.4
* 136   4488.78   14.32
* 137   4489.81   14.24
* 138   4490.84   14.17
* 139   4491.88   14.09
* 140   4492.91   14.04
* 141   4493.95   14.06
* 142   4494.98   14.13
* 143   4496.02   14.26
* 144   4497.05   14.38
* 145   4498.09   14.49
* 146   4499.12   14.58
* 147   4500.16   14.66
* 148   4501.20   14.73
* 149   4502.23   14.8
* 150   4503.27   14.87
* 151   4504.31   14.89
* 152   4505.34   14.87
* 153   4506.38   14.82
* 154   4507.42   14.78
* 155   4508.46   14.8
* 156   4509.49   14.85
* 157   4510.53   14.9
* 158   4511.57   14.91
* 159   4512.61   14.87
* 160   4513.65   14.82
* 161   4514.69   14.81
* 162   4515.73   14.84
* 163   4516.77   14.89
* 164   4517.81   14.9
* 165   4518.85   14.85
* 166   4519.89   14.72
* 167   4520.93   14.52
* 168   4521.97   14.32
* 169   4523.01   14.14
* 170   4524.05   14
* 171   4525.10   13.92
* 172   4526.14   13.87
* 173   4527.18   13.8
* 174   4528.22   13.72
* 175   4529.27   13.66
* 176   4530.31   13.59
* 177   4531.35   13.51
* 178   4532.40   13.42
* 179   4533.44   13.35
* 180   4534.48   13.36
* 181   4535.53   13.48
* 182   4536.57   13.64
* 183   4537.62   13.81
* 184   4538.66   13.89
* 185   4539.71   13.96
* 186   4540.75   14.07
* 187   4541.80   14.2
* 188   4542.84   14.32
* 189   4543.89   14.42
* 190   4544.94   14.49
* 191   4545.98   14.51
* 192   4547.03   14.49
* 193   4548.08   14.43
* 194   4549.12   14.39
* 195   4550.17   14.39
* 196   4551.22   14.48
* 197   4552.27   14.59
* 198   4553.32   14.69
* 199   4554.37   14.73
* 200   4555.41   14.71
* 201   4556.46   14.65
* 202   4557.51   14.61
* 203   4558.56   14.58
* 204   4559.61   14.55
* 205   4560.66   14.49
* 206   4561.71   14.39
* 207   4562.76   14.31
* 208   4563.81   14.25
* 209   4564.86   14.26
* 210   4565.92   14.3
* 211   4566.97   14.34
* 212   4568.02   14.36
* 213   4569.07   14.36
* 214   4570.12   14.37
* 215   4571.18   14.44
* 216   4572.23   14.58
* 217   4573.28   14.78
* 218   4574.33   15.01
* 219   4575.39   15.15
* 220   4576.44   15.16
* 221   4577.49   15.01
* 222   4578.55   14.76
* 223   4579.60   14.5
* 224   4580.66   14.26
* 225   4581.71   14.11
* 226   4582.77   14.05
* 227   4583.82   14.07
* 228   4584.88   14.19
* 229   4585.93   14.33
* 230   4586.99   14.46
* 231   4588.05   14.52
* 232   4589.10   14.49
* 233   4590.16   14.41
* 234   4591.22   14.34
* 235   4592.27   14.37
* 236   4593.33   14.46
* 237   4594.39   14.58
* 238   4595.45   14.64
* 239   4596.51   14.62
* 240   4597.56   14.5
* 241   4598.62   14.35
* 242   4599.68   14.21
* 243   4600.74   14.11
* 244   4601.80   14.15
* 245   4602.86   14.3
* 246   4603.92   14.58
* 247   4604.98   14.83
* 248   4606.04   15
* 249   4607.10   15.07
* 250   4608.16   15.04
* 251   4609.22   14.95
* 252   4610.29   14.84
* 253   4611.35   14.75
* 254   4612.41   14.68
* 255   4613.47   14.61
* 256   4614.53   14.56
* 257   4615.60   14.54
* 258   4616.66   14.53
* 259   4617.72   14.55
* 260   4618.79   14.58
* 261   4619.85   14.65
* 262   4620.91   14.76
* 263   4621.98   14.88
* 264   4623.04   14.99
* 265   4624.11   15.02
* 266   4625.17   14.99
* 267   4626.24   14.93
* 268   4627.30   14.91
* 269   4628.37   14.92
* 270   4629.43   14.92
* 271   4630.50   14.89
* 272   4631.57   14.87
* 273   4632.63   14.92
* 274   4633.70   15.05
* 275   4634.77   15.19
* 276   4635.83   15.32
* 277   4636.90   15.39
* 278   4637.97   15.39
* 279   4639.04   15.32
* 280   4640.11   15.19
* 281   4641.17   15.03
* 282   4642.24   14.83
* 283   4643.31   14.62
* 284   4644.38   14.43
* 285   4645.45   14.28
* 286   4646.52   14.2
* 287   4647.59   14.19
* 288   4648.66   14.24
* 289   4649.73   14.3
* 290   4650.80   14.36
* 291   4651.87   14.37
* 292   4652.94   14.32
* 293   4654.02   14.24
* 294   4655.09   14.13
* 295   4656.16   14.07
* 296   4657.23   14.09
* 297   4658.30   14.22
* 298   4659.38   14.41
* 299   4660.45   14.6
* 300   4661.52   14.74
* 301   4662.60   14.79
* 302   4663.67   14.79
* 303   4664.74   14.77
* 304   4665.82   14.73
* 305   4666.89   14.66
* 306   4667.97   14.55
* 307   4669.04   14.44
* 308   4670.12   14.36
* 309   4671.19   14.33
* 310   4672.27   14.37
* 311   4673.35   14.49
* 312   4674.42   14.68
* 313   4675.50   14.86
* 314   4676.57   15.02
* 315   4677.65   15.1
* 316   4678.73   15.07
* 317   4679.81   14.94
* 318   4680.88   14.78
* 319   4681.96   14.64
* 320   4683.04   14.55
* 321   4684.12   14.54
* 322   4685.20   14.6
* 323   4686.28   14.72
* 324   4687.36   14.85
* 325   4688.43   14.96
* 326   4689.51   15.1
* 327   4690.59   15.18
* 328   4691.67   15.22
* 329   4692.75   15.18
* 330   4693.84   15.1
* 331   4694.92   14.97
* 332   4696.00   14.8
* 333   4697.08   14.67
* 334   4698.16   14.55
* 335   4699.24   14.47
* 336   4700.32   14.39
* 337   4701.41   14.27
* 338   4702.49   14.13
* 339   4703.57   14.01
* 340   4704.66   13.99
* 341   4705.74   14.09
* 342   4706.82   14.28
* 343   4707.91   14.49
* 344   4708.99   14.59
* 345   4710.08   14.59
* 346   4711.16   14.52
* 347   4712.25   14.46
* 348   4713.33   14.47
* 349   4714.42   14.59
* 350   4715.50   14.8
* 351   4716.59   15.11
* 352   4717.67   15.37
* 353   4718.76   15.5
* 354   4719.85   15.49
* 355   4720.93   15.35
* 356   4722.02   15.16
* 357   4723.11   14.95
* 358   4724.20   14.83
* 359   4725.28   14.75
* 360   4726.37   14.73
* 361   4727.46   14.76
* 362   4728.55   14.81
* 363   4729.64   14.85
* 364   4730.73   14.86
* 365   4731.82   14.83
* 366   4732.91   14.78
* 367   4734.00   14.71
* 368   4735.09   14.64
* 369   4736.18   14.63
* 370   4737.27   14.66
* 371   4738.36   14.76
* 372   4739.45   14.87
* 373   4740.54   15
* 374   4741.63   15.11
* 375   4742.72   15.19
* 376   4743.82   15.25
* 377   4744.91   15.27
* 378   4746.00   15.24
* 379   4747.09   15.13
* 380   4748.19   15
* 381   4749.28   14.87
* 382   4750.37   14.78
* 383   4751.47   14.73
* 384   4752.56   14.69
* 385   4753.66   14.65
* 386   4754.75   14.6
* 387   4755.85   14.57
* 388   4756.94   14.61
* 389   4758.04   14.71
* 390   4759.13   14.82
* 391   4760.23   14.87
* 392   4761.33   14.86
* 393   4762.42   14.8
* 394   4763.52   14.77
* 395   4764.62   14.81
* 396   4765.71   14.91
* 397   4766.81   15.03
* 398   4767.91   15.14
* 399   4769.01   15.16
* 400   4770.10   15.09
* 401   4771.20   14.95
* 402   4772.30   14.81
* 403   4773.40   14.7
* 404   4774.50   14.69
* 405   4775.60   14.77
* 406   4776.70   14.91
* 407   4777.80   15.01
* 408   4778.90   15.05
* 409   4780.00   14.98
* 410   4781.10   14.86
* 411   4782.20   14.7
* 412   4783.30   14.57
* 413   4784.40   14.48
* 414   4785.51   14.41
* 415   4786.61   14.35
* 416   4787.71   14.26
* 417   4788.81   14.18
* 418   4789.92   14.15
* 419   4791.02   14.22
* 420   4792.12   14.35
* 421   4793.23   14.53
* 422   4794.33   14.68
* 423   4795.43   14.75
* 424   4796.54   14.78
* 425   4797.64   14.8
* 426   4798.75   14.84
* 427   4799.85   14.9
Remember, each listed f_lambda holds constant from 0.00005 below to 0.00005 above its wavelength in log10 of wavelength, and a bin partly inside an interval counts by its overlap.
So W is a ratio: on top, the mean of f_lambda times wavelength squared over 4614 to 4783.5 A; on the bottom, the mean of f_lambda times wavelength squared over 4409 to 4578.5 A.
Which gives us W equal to 1.1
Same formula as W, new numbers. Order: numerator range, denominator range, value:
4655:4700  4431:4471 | 1.16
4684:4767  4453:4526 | 1.14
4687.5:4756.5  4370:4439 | 1.25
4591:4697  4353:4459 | 1.20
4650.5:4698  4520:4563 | 1.10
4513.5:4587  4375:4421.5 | 1.15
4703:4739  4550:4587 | 1.08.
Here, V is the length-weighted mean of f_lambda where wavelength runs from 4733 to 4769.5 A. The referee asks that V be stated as 14.9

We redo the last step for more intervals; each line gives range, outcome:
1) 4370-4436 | 13.5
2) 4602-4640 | 14.9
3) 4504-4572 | 14.3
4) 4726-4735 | 14.8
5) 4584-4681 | 14.6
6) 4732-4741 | 14.8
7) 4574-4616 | 14.6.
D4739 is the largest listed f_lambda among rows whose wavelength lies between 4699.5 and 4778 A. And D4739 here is 15.5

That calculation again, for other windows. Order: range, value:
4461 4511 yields 14.9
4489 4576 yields 15.15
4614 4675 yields 15.39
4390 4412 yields 14.21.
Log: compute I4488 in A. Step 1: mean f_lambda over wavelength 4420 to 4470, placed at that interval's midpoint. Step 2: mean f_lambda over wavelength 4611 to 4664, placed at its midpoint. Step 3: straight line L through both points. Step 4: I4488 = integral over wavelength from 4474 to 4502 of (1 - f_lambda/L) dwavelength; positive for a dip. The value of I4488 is -0.4 A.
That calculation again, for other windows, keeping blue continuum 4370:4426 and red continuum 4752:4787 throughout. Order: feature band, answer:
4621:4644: -1.17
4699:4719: 0.07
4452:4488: -0.93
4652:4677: -0.16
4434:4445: -0.74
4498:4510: -0.82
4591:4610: -0.53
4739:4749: -0.28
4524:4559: -0.37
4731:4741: -0.06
